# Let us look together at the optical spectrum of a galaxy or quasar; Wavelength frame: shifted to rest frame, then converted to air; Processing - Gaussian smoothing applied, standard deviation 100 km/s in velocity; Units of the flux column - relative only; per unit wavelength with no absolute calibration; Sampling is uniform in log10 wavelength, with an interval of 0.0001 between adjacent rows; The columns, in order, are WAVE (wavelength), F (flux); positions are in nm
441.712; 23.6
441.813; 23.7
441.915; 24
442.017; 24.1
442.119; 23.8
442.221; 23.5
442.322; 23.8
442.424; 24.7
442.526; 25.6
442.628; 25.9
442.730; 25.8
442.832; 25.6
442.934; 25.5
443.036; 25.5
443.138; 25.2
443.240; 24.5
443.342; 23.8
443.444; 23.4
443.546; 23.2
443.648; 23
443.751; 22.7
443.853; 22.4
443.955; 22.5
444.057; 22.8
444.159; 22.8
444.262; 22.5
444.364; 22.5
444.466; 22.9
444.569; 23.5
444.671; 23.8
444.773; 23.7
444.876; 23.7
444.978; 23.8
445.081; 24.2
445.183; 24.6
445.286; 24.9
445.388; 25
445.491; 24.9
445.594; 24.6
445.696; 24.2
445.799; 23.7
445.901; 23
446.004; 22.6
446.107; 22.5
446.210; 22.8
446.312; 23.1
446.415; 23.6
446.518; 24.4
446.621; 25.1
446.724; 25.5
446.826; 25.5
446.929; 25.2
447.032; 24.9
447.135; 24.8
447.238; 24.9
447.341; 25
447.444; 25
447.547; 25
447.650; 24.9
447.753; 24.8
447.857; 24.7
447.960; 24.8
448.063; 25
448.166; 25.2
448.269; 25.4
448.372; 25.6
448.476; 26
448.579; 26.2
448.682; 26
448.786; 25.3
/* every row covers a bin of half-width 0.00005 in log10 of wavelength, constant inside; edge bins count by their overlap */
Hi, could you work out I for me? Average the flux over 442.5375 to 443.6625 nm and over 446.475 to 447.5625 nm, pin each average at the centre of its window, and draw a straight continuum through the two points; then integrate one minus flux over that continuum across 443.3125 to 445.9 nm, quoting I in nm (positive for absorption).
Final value 0.14 nm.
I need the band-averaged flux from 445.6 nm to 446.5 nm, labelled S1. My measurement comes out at 23.3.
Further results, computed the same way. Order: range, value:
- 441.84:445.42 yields 24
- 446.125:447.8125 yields 24.6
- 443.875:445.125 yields 23.2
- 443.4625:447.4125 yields 23.8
